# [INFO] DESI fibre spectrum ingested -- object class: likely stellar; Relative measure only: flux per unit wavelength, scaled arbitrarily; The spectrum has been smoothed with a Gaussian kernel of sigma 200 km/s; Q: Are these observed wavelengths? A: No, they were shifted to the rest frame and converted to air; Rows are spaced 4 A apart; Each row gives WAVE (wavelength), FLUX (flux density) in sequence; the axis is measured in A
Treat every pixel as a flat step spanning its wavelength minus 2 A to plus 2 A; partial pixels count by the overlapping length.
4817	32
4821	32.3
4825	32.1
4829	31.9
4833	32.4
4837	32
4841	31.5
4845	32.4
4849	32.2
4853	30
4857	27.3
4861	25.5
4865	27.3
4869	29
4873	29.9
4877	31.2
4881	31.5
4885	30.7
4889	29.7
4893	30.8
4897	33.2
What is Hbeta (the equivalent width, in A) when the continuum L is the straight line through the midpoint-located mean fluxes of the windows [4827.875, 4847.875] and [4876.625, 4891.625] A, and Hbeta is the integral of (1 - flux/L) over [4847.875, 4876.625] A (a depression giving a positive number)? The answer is 2.4 A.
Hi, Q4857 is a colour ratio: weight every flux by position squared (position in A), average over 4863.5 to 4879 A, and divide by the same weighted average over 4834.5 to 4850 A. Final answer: 0.9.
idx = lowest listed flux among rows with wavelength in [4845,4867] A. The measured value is 25.5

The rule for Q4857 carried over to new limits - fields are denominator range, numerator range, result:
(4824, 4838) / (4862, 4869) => 0.87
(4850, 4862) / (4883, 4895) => 1.09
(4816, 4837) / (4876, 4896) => 0.98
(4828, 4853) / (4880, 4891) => 0.98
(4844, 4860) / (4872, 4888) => 1.04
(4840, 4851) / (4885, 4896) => 0.97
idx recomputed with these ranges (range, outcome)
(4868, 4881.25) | 29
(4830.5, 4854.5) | 30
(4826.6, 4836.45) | 31.9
